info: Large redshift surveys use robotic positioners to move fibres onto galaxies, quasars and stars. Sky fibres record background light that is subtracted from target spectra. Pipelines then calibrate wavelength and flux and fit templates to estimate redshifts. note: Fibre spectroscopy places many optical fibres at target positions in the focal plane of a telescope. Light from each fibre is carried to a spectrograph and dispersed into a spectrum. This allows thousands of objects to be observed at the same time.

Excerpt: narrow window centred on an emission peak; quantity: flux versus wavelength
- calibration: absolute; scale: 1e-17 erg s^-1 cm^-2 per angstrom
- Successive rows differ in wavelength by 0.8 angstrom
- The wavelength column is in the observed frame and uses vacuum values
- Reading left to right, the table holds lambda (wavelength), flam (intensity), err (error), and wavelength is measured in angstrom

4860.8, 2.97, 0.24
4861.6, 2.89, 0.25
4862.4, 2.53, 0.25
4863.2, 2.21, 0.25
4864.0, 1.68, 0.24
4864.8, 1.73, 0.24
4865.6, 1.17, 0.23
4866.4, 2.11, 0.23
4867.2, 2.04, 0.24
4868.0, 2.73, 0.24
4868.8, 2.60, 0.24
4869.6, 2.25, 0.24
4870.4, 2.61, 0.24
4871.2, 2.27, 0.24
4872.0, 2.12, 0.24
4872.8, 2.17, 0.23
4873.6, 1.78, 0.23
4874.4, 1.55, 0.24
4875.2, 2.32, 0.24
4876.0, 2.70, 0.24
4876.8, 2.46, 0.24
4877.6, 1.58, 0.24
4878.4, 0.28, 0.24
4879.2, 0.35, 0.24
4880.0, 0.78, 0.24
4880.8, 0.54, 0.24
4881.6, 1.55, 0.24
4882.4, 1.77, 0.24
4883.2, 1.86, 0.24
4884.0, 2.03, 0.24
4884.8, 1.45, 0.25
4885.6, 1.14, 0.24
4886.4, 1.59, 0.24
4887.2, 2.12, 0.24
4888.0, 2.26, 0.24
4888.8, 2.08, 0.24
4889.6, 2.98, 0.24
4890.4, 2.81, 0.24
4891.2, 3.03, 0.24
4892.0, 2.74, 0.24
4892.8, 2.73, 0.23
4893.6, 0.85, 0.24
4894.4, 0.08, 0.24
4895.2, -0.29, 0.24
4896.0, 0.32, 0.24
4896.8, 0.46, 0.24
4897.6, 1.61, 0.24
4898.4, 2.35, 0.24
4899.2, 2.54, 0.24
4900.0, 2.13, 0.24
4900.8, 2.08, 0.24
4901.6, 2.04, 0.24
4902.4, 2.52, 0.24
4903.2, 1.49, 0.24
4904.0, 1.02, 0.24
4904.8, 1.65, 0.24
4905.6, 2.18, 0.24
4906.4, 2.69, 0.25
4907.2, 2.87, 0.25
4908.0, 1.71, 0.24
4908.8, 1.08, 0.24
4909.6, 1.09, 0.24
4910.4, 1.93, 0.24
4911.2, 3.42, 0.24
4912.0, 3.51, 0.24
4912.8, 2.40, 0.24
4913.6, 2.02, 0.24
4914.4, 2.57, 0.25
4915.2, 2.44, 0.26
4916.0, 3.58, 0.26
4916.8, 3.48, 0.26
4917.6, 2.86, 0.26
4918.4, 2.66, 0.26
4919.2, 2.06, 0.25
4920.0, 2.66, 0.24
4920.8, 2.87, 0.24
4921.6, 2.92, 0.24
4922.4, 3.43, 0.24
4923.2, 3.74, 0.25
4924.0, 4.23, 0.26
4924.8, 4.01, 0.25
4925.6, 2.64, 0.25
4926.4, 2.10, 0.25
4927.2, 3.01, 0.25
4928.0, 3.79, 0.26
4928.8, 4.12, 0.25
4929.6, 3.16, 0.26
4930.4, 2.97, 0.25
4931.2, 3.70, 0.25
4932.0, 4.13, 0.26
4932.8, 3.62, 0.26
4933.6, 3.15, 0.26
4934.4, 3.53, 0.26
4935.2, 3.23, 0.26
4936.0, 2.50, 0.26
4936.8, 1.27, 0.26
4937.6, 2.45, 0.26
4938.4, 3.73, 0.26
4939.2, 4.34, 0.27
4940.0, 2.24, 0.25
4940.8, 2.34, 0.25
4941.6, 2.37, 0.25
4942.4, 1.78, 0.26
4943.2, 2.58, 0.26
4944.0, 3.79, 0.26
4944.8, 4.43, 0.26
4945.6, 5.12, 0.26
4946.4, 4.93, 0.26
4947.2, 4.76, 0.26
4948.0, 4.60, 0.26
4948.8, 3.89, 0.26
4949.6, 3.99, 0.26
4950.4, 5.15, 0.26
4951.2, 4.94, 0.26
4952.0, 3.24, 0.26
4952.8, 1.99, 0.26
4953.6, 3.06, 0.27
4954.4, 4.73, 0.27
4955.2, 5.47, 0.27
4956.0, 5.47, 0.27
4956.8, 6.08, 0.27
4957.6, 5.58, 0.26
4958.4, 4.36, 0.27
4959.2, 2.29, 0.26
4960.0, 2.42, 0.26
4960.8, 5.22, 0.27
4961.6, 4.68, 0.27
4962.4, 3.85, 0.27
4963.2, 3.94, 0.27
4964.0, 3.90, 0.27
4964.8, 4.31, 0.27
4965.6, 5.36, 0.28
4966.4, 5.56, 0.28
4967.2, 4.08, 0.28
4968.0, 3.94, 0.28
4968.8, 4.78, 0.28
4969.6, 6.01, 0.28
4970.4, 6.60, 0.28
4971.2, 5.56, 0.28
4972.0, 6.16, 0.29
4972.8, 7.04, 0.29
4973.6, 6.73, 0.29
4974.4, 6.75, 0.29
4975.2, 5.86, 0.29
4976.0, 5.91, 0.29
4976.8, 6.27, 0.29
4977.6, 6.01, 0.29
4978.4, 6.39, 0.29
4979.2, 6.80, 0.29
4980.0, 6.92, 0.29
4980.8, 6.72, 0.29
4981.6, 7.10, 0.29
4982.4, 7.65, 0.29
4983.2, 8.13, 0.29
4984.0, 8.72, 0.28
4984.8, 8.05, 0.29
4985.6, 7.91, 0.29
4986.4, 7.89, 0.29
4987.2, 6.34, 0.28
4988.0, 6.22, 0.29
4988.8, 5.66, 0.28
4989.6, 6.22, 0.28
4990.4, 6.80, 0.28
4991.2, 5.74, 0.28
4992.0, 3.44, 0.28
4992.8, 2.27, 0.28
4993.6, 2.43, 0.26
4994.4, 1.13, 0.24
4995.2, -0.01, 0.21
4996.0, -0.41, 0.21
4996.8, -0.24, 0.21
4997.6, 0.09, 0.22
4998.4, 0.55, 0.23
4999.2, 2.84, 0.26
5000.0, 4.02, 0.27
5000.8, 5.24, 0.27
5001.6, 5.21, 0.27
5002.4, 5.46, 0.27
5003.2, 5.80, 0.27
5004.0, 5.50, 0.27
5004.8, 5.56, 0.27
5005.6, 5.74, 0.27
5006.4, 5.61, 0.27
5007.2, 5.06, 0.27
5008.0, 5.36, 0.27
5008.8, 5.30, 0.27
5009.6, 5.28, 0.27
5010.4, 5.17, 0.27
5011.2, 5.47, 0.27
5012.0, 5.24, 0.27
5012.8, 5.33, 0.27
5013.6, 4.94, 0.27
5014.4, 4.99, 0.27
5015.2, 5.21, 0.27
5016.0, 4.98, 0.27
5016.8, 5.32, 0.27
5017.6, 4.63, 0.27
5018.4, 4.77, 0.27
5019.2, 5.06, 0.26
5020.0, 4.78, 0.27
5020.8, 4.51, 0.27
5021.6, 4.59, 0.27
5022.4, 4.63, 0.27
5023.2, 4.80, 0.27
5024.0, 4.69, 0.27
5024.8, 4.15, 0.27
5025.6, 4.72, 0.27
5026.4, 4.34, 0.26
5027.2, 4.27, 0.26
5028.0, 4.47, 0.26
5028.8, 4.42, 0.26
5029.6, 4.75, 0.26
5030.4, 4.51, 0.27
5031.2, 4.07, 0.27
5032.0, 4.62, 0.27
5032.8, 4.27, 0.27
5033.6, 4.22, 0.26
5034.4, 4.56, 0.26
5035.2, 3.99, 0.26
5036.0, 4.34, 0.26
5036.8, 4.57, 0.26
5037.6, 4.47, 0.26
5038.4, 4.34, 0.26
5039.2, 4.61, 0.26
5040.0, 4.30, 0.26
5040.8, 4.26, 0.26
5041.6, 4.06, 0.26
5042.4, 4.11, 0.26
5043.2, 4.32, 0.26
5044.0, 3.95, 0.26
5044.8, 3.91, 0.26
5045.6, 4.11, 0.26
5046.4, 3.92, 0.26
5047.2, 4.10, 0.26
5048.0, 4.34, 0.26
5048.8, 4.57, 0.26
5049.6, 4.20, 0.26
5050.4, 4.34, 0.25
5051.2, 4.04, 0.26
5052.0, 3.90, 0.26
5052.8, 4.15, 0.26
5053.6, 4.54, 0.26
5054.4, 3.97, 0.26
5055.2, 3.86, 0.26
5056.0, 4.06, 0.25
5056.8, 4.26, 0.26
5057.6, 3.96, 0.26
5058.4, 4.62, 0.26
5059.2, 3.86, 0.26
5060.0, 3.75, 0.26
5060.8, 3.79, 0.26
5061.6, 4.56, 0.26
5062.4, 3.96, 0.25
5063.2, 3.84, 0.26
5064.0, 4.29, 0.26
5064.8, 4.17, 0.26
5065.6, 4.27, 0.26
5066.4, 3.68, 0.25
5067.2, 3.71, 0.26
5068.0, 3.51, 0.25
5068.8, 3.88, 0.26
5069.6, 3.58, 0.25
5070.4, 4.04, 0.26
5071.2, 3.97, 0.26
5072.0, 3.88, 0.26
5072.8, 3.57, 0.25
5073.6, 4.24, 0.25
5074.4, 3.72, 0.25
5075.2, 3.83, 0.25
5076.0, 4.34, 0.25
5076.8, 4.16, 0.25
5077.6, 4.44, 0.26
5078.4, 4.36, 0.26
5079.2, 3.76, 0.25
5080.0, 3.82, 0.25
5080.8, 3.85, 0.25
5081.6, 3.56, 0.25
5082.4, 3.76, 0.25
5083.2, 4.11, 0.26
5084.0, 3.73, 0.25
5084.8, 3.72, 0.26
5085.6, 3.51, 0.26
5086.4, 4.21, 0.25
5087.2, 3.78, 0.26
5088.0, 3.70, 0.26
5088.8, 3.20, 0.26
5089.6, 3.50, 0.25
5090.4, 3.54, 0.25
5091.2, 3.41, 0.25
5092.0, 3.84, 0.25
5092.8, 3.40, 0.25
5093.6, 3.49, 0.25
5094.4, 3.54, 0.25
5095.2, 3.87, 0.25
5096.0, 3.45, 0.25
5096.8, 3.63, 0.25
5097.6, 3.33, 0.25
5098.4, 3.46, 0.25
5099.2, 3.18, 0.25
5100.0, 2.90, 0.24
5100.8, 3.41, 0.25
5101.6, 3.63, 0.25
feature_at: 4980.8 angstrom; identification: Ly-alpha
